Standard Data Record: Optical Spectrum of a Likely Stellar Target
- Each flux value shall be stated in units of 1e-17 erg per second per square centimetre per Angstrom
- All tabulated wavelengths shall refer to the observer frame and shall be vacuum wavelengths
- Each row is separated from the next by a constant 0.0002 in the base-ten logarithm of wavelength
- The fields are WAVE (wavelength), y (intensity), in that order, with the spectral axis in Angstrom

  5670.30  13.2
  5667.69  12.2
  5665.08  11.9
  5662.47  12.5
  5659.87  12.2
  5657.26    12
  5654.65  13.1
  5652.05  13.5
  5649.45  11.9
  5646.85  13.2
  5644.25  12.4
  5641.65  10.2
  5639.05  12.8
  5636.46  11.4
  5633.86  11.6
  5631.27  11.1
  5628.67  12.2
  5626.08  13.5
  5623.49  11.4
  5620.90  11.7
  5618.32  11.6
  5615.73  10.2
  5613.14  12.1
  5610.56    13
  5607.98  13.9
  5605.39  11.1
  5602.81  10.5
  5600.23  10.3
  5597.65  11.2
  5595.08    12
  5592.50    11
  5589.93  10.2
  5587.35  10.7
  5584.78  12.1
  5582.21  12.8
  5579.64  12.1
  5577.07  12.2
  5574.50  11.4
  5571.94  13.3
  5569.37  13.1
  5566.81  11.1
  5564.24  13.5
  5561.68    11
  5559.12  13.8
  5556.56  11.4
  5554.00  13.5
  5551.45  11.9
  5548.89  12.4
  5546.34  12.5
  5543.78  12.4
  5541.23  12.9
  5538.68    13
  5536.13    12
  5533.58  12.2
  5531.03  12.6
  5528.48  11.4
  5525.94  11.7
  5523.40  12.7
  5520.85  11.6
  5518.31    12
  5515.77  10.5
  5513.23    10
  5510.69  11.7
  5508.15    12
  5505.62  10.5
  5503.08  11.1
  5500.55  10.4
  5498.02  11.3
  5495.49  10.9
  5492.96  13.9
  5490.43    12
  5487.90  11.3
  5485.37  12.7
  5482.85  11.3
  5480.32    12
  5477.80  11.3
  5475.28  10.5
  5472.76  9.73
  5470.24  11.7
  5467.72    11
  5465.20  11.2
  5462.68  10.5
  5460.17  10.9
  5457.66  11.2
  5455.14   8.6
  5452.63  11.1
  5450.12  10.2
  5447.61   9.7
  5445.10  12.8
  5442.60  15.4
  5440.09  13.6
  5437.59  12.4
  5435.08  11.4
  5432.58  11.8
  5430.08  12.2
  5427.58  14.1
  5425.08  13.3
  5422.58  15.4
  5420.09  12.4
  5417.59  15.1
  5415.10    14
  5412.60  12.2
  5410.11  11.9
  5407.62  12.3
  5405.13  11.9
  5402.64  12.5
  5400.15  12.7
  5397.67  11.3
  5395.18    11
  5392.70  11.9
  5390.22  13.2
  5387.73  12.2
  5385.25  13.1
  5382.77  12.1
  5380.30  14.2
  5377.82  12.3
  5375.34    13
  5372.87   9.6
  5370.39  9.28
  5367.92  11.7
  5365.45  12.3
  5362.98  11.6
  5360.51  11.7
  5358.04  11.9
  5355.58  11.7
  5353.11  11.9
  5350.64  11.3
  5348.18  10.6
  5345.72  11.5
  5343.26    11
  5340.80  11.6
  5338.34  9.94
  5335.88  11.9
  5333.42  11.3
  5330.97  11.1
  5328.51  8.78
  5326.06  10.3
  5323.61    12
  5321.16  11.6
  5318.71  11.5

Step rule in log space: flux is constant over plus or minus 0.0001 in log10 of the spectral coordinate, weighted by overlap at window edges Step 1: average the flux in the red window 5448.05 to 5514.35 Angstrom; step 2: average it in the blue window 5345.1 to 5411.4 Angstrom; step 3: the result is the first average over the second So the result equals 0.93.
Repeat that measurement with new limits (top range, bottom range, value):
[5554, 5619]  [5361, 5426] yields 0.96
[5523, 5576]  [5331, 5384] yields 1.07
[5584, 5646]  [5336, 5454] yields 0.96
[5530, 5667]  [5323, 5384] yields 1.06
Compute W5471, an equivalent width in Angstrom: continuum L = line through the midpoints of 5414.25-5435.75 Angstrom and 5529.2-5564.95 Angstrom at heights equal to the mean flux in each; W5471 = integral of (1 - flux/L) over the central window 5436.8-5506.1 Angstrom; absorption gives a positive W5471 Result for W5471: 8.6 Angstrom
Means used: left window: 13.3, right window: 12.5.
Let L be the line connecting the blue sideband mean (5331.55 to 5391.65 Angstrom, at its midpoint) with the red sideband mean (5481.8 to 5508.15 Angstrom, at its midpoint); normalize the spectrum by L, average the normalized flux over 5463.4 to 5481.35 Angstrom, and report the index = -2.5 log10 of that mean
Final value 0.05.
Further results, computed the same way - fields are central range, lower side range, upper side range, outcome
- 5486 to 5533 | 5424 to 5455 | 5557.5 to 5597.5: 0.05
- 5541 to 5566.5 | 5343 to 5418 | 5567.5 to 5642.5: -0.06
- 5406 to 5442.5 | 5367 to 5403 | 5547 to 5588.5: -0.09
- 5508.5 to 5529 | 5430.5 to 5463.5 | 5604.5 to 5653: 0.02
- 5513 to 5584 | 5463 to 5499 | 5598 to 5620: -0.06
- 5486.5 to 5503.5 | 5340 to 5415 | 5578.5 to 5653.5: 0.02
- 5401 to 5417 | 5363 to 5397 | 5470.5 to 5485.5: -0.08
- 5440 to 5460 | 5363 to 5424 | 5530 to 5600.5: 0.08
